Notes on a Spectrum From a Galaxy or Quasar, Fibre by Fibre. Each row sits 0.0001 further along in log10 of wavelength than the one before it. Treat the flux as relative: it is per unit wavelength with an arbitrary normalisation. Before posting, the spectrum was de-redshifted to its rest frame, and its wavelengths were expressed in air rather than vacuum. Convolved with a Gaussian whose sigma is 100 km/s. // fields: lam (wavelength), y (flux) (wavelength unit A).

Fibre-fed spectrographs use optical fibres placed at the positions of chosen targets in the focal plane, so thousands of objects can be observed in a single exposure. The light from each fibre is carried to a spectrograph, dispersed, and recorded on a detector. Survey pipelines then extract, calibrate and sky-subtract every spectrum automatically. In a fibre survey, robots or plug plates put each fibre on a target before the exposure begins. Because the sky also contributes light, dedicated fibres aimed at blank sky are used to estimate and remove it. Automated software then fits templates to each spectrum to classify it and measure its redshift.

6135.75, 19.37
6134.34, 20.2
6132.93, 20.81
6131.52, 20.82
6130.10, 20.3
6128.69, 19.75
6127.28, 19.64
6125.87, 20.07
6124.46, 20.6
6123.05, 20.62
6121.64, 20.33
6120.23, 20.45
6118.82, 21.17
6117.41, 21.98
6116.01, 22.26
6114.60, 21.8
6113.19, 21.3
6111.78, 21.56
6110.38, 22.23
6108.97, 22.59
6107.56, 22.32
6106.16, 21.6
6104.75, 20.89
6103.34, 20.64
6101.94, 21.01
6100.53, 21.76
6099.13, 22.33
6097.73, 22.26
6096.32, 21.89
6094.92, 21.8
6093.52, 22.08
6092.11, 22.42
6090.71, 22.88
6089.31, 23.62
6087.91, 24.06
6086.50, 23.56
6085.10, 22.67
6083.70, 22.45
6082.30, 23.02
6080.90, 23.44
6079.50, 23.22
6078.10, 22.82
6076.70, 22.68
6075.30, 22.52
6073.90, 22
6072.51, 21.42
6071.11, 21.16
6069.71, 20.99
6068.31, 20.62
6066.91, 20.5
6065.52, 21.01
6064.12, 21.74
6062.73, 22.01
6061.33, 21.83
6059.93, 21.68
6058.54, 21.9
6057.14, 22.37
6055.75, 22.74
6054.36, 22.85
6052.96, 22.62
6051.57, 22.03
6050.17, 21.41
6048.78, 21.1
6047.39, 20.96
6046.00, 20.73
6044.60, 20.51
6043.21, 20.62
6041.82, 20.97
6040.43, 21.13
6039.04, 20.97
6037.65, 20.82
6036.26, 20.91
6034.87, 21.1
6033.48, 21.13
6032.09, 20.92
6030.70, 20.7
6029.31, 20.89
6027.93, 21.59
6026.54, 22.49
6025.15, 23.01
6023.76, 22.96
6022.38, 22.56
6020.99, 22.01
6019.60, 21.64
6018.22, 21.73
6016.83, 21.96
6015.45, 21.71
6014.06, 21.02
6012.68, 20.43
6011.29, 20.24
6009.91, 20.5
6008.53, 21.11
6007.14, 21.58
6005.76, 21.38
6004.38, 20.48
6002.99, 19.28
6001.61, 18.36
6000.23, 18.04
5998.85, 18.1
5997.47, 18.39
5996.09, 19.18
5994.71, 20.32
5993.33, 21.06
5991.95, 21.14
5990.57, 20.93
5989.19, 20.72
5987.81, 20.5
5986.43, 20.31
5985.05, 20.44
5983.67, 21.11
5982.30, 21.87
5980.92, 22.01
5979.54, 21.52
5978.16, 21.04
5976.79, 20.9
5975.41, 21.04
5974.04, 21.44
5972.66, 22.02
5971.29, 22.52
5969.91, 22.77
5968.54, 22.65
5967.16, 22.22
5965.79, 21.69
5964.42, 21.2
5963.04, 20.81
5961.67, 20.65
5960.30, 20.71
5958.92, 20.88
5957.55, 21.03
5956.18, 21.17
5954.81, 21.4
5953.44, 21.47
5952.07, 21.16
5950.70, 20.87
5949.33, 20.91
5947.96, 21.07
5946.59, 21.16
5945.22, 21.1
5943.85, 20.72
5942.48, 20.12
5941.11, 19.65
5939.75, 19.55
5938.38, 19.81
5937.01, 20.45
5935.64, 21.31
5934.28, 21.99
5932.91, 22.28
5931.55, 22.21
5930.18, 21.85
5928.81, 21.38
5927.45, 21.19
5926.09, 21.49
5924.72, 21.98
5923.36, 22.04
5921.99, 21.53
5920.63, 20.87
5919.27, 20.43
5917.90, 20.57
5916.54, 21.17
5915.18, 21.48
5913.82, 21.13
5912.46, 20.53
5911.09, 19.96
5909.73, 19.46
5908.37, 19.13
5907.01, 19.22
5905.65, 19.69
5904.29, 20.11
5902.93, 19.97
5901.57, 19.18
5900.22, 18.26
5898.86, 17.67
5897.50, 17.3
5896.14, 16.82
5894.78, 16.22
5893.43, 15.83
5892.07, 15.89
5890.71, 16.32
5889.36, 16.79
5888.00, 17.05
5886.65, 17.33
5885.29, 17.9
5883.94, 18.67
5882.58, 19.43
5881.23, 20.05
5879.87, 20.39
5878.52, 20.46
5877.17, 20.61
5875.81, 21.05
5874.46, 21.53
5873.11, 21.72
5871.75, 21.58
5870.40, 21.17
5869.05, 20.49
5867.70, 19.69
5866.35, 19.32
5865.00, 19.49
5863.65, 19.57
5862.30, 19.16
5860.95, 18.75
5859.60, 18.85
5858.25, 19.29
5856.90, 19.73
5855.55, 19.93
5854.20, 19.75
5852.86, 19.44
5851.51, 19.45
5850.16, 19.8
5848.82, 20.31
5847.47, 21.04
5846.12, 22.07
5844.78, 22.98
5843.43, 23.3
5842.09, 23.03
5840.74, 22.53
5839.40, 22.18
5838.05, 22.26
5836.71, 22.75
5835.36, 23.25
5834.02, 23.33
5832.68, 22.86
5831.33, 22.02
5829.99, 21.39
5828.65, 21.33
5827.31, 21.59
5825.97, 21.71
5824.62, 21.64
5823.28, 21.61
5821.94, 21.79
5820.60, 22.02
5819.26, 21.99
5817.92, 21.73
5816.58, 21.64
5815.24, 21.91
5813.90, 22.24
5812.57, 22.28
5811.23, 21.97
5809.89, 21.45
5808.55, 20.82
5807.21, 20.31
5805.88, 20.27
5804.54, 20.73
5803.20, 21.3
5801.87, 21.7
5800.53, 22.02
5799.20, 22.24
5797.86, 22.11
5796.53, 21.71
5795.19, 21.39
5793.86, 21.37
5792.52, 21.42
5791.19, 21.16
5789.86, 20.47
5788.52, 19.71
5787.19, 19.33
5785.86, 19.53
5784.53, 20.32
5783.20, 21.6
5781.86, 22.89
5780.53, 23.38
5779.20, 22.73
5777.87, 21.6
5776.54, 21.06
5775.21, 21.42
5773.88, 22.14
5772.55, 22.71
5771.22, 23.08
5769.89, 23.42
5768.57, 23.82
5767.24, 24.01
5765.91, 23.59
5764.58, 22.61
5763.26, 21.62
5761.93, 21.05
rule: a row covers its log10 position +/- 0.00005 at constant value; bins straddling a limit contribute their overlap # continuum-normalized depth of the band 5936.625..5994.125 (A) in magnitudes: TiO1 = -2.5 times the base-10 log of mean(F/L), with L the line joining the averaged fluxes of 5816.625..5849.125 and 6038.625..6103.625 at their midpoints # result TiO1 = 0.05 mag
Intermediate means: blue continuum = 22.1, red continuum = 22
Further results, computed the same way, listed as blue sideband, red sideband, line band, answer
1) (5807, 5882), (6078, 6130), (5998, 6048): 0.034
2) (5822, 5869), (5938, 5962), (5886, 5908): 0.177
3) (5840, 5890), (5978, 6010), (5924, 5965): -0.041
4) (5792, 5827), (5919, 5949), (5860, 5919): 0.108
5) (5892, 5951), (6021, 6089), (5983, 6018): 0.042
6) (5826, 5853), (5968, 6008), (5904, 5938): 0.016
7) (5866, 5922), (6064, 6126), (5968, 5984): -0.070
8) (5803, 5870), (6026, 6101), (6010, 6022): 0.019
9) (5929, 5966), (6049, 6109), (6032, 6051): 0.043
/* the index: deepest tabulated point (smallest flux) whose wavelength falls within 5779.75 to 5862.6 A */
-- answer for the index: 18.75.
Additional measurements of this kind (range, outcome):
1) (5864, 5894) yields 15.83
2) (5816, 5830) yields 21.33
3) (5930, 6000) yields 18.1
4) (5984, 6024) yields 18.04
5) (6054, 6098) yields 20.5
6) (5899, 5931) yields 18.26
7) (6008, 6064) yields 20.24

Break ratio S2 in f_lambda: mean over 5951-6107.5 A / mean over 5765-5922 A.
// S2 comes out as 1.03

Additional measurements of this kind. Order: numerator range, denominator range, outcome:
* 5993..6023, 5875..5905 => 1.12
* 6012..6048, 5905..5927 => 1.03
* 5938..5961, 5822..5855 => 0.96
